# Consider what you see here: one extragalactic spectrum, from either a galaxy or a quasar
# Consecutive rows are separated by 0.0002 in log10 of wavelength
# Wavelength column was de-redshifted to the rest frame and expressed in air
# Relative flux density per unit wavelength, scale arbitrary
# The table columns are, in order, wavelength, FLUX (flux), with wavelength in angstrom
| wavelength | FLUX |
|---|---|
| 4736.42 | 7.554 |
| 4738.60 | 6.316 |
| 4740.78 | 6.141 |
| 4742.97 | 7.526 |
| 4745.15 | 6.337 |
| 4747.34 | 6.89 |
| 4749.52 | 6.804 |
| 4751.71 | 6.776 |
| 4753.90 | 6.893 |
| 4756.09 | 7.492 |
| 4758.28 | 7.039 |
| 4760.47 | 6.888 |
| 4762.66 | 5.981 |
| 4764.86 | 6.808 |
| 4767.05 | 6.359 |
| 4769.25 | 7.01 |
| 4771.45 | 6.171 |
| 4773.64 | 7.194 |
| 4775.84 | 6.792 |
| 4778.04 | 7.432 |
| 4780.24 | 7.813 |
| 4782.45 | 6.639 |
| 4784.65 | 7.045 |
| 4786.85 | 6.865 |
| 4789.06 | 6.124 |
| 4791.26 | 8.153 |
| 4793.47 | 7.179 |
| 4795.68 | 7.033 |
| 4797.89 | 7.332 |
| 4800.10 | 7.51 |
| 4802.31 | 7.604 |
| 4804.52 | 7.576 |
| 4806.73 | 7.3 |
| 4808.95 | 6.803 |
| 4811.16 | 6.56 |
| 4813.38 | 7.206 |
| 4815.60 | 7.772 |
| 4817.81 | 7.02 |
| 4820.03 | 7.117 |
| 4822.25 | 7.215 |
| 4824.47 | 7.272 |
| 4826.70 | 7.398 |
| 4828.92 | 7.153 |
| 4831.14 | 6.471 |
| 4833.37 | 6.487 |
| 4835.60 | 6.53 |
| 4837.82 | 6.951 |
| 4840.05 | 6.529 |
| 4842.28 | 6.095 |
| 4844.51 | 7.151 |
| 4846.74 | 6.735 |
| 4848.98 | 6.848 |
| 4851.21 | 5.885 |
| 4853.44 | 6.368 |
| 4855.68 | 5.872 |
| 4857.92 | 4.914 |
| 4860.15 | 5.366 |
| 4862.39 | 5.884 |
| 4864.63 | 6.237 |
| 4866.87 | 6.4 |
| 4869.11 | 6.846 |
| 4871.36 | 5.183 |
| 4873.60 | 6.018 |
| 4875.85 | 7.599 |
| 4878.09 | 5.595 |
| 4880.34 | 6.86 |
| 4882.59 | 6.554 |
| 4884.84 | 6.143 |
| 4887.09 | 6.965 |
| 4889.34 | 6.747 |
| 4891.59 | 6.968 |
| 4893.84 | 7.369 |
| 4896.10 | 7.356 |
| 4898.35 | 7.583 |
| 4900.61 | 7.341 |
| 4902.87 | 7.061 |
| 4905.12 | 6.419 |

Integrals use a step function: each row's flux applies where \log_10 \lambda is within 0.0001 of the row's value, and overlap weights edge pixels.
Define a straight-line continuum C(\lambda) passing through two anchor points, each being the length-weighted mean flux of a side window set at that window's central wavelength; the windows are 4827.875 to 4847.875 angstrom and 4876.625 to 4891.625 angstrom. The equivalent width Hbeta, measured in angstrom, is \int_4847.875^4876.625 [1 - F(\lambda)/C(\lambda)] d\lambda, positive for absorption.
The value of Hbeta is 2.24 angstrom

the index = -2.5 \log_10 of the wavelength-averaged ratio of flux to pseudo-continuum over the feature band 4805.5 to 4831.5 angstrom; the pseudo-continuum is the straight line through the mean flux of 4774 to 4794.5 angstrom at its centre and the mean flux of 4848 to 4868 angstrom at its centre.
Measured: -0.09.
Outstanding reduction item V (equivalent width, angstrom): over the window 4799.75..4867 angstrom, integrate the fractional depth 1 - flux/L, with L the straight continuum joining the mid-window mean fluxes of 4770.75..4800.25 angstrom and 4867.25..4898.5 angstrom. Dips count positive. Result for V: 1.7 angstrom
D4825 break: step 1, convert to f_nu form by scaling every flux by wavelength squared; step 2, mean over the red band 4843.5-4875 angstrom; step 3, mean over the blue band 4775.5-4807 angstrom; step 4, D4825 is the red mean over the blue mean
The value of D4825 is 0.9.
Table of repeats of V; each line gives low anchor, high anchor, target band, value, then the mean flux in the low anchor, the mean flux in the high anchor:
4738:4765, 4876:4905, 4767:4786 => -0.51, 6.77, 6.89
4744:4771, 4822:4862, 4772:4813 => -3.12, 6.76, 6.49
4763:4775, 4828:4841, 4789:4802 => -1.29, 6.66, 6.68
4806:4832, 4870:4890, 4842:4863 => 1.90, 7.11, 6.4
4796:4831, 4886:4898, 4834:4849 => 1.08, 7.23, 7.12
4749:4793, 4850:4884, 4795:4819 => -2.30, 6.92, 6.11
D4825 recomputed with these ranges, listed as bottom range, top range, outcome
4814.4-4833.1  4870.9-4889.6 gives 0.92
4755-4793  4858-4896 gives 0.96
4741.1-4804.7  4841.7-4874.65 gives 0.91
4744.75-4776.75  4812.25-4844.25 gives 1.06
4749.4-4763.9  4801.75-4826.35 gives 1.08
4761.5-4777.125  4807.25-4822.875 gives 1.09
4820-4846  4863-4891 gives 0.96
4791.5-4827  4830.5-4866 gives 0.88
